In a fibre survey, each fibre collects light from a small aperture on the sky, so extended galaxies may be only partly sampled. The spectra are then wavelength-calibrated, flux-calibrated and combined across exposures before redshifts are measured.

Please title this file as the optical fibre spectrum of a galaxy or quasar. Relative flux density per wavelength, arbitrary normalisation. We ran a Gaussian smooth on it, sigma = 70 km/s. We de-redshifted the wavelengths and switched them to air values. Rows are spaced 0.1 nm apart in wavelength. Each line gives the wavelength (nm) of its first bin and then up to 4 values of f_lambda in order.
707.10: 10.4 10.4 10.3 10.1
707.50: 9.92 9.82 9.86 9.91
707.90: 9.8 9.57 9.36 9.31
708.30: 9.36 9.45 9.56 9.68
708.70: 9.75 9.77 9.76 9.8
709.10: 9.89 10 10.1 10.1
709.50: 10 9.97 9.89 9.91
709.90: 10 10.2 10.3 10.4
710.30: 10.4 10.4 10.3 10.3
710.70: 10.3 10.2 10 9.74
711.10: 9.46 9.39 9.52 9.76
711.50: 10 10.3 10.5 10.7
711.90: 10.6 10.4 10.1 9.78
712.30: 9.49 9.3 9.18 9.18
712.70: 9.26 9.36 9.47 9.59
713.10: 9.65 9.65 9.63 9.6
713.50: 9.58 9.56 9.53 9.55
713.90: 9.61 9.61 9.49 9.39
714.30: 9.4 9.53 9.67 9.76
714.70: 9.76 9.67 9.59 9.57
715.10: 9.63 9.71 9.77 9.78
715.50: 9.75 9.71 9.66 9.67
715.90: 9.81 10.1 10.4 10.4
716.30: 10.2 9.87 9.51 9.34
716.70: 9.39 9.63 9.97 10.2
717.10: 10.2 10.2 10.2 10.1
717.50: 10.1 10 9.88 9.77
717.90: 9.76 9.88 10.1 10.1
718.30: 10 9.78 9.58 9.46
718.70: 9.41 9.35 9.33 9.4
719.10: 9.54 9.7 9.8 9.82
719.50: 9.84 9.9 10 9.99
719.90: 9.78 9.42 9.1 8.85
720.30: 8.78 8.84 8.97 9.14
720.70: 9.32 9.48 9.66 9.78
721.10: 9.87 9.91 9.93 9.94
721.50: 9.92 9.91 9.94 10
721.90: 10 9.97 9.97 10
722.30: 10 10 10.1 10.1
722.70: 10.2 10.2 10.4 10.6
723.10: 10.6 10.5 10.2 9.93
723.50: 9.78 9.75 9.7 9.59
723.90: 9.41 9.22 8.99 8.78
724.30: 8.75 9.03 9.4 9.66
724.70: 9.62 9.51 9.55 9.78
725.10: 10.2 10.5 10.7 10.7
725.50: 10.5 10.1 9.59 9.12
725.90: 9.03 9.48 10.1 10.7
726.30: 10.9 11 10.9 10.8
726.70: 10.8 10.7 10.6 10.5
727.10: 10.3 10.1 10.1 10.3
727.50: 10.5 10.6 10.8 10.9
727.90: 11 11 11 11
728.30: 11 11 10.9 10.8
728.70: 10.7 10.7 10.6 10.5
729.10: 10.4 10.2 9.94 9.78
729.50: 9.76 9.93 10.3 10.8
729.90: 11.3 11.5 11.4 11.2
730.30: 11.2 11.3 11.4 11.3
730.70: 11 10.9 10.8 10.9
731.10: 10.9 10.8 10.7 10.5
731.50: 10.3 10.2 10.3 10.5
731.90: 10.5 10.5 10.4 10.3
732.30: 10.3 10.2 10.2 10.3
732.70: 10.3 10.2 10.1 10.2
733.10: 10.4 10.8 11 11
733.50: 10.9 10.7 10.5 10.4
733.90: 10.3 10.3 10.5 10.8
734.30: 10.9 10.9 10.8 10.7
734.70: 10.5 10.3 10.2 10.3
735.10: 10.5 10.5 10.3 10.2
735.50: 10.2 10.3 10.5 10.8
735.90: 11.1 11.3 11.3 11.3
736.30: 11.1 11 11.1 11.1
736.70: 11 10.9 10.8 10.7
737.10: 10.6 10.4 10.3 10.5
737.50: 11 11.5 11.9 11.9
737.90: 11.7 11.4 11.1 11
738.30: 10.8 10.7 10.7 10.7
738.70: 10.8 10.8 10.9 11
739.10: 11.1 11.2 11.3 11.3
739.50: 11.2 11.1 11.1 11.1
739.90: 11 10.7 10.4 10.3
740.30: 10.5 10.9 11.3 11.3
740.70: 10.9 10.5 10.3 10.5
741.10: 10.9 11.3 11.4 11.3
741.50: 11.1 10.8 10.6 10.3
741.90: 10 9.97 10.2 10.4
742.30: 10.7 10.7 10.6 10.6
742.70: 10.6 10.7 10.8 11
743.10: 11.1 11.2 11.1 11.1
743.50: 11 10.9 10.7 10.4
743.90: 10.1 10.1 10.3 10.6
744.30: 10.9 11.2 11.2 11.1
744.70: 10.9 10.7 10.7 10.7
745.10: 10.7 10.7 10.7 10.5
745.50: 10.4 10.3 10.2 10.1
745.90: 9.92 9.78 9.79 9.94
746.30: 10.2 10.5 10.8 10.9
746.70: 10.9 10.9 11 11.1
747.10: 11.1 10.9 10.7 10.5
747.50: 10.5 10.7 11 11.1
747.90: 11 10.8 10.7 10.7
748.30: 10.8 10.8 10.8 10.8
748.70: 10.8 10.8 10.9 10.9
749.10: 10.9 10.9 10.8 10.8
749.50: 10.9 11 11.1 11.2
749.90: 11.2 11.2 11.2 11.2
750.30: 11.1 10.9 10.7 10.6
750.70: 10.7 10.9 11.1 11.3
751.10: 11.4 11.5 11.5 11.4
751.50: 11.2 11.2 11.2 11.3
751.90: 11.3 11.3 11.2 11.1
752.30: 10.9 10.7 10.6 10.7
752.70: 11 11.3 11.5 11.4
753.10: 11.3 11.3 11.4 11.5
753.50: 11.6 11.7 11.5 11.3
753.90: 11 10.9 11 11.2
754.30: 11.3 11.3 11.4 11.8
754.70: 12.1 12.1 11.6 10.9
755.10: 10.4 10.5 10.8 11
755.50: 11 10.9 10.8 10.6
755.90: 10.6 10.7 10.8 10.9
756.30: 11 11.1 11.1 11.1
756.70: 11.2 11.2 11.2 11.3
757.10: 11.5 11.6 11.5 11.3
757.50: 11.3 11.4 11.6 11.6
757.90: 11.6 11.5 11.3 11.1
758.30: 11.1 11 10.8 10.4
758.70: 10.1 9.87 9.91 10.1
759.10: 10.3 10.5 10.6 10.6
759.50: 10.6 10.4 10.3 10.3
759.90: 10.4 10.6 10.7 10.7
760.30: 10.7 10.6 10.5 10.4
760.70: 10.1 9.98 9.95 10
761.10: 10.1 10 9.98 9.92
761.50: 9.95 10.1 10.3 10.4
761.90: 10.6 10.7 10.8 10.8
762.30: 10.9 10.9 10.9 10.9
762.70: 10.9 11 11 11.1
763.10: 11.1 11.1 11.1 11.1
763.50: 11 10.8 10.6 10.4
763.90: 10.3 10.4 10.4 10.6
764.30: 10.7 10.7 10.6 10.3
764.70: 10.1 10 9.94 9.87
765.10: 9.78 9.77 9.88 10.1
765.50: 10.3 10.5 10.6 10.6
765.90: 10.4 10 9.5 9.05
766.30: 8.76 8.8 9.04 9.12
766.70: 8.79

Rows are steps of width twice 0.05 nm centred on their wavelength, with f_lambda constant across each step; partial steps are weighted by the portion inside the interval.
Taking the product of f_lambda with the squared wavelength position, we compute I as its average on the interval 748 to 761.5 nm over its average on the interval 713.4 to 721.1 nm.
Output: 1.25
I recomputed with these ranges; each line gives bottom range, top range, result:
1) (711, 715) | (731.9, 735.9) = 1.15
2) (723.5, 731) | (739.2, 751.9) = 1.10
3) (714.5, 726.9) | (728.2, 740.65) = 1.13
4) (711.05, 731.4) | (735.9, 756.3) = 1.17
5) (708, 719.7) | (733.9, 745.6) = 1.18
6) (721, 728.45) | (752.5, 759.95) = 1.19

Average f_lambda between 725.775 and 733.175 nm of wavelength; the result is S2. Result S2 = 10.6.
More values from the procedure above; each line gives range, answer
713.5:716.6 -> 9.71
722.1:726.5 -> 9.92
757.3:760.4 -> 10.8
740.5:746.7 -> 10.6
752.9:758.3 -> 11.2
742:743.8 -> 10.8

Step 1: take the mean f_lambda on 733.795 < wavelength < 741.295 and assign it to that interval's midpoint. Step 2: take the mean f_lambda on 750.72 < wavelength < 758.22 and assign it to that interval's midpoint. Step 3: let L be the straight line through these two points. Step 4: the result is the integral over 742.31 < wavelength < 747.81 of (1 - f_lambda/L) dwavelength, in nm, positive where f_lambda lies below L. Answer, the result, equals 0.17 nm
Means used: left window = 10.8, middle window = 10.7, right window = 11.2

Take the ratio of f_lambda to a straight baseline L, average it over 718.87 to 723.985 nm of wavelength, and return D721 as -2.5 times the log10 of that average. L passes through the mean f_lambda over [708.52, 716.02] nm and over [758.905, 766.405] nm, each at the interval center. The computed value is 0.01 mag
